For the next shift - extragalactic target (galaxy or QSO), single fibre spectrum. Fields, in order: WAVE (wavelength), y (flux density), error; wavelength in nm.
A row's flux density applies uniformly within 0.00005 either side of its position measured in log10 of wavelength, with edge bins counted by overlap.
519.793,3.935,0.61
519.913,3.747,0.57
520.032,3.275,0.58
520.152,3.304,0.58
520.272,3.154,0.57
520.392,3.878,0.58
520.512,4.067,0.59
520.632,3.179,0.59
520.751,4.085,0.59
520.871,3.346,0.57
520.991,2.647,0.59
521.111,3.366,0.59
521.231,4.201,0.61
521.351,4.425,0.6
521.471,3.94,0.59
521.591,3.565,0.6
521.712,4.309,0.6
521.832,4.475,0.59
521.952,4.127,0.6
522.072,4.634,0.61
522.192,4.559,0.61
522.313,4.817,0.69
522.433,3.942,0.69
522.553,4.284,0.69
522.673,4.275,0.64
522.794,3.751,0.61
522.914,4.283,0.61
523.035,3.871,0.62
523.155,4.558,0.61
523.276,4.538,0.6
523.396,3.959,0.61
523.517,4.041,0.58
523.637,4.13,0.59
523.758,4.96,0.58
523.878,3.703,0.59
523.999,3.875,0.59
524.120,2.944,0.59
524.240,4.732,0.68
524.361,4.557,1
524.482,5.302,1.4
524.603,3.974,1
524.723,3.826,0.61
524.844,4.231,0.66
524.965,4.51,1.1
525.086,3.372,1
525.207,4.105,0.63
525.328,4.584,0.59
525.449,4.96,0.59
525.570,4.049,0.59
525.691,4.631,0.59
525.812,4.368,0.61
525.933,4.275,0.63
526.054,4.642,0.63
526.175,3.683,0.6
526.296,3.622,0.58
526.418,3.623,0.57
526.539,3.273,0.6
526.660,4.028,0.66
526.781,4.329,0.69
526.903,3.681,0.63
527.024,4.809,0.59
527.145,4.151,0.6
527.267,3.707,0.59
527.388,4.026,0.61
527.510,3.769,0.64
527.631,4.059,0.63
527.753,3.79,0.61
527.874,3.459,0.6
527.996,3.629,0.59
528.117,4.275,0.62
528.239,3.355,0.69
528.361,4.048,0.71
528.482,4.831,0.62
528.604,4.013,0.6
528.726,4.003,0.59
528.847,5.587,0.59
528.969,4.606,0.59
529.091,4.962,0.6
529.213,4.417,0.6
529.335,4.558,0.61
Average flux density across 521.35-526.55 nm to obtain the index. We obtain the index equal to 4.19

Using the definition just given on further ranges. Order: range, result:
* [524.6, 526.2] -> 4.25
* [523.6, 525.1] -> 4.19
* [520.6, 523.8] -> 4.09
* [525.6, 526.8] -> 4.04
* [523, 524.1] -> 4.14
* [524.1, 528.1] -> 4.1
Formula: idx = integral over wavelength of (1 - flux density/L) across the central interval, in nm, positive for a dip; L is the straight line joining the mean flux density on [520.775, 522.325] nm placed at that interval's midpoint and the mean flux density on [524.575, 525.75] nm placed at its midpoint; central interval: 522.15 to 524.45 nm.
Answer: -0.05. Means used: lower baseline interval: 4.01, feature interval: 4.21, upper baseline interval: 4.23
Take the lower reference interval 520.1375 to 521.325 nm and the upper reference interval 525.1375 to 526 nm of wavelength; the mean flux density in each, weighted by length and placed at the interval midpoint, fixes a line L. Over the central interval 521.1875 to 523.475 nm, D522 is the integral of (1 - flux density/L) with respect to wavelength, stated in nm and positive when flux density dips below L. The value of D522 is -0.24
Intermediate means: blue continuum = 3.56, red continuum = 4.42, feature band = 4.24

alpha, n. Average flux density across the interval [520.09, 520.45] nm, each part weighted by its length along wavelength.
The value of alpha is 3.44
